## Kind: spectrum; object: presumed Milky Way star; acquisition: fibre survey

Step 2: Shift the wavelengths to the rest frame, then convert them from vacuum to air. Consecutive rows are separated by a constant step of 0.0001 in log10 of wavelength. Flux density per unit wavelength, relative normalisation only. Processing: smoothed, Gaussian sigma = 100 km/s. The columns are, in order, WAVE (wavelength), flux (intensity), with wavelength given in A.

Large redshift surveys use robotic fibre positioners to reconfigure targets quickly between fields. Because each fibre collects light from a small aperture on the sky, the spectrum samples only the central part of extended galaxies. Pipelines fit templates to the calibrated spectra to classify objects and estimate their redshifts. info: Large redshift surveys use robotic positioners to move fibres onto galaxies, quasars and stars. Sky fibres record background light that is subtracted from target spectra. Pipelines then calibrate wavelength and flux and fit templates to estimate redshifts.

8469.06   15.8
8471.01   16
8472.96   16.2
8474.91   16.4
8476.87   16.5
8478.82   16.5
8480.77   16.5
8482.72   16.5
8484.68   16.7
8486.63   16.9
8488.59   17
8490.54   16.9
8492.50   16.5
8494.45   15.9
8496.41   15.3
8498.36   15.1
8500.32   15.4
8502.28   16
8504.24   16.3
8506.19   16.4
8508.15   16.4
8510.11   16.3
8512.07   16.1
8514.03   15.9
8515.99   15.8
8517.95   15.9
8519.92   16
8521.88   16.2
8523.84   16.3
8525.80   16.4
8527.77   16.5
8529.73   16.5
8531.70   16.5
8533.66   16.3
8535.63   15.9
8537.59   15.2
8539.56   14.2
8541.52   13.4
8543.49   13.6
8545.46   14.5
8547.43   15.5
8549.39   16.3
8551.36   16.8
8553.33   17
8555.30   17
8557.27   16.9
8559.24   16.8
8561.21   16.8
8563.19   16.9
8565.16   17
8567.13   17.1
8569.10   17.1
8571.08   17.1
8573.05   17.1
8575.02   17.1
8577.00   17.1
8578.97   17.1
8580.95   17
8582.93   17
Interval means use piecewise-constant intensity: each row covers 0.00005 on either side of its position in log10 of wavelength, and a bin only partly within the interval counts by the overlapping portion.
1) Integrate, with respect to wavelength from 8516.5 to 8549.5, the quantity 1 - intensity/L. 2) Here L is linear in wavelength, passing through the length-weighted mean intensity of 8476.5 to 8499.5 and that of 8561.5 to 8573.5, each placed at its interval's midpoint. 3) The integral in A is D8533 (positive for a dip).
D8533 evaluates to 2.26 A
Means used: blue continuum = 16.4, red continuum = 17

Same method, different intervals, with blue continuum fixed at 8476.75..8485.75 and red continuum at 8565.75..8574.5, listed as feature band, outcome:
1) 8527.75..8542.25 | 1.16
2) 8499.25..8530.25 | 1.15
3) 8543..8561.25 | 0.91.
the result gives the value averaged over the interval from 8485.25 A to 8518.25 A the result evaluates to 16.1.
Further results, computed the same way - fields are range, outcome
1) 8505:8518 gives 16.1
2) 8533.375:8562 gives 15.7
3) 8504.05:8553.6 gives 15.8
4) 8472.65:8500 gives 16.3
